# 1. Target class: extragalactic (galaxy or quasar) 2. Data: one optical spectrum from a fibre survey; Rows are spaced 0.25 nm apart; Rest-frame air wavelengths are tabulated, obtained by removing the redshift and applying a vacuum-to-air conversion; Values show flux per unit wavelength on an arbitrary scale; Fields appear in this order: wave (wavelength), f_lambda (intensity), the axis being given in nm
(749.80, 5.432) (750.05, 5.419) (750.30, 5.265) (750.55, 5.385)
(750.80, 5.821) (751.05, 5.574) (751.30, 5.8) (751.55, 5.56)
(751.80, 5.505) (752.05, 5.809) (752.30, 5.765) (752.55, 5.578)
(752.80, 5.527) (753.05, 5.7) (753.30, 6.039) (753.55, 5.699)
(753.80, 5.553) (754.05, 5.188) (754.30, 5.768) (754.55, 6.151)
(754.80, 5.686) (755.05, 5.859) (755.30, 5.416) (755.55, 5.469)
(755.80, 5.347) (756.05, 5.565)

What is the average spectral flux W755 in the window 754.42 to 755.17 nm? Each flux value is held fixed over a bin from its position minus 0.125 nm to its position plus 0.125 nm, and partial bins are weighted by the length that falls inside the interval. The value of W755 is 5.9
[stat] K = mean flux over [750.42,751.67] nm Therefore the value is 5.63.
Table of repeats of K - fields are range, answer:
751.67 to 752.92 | 5.64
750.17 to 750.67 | 5.33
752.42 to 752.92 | 5.55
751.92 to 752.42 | 5.78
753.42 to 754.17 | 5.49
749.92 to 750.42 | 5.34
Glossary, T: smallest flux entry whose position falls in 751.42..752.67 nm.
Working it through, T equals 5.505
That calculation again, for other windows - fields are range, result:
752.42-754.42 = 5.188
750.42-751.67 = 5.385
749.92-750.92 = 5.265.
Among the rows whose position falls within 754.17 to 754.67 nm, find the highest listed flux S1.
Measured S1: 6.151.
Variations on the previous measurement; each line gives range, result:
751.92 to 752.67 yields 5.809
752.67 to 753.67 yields 6.039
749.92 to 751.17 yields 5.821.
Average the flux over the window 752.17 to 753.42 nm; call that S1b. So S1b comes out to 5.72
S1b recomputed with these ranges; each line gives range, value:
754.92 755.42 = 5.64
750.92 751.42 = 5.69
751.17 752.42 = 5.69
